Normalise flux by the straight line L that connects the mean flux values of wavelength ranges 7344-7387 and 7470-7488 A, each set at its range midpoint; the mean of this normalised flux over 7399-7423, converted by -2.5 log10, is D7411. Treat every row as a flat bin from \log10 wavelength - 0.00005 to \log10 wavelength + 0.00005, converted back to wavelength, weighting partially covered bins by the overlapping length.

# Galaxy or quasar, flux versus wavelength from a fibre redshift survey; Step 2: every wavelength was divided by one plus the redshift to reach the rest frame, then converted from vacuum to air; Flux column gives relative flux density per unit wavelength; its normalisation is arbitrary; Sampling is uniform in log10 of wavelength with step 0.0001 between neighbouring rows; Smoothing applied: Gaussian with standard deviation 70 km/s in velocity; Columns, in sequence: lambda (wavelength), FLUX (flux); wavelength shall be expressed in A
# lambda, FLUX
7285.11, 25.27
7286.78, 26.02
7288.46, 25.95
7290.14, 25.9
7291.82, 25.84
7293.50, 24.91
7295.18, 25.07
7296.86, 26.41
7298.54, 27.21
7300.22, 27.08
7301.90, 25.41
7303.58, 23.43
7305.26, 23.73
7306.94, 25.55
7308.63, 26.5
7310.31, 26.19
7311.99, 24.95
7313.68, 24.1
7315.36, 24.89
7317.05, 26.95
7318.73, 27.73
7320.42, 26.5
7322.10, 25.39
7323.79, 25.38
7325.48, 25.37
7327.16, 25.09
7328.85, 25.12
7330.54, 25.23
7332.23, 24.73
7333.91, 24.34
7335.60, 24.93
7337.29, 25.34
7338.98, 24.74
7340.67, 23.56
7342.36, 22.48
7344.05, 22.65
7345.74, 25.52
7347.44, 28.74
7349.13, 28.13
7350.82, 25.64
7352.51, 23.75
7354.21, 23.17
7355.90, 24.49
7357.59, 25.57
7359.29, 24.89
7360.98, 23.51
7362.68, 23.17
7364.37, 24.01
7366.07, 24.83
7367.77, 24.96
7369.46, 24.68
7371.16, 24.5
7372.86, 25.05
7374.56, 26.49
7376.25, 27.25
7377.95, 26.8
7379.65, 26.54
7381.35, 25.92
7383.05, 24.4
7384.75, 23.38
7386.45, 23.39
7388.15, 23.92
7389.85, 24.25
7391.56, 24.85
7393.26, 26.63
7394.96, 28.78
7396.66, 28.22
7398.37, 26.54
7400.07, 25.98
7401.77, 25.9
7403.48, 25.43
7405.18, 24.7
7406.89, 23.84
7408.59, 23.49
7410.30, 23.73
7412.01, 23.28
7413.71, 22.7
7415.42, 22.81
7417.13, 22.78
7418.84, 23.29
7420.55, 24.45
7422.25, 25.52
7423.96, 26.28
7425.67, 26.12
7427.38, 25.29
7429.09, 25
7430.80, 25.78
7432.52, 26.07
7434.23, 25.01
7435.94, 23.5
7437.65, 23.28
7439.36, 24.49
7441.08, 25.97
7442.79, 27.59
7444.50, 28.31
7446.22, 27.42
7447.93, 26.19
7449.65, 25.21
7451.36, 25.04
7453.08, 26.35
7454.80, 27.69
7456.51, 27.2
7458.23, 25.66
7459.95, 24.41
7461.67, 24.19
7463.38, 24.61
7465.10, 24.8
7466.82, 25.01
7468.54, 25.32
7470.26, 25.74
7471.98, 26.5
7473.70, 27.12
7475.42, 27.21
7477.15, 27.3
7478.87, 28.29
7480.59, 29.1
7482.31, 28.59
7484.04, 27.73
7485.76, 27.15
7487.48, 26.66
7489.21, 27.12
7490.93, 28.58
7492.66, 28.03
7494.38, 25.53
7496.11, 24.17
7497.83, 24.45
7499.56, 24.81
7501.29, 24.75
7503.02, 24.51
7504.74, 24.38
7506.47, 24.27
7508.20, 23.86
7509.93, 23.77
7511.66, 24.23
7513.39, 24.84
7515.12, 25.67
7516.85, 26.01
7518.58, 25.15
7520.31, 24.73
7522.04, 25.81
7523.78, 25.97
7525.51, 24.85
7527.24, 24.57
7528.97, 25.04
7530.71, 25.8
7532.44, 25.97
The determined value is 0.08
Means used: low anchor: 25.1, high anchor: 27.5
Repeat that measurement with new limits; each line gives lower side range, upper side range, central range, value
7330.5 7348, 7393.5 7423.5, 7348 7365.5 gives 0.00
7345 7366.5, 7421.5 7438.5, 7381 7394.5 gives 0.02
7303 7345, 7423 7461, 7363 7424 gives 0.02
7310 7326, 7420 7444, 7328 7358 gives 0.03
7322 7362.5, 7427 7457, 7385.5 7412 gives 0.01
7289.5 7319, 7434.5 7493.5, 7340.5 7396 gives 0.04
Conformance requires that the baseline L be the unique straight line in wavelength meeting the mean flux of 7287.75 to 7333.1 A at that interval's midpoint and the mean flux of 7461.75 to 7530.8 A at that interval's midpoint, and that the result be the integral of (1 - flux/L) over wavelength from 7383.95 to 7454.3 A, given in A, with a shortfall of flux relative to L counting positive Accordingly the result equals 1.5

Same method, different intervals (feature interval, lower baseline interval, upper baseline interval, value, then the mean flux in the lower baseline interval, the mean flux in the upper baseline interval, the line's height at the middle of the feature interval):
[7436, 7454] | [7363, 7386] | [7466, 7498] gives 0.3 A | 25.2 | 26.9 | 26.3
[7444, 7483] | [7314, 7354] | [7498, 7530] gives -2.2 A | 25.3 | 24.8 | 25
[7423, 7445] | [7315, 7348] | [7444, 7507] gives 0.3 A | 25.2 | 26.2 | 25.9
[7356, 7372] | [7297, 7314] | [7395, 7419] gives 0.4 A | 25.5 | 24.7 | 25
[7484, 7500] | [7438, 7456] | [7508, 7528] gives -0.6 A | 26.4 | 25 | 25.5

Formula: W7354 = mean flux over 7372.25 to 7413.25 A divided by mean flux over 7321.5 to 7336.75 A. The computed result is 1.0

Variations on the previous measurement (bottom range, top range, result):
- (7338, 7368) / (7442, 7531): 1.05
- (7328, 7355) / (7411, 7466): 1.01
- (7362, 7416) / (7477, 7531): 1.03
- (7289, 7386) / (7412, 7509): 1.02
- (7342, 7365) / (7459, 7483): 1.06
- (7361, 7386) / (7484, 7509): 1.02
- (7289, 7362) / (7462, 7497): 1.06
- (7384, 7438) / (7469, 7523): 1.05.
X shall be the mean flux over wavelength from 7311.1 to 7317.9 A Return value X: 25.2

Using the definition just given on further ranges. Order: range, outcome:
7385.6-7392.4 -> 24.1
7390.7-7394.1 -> 25.7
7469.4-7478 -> 26.8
